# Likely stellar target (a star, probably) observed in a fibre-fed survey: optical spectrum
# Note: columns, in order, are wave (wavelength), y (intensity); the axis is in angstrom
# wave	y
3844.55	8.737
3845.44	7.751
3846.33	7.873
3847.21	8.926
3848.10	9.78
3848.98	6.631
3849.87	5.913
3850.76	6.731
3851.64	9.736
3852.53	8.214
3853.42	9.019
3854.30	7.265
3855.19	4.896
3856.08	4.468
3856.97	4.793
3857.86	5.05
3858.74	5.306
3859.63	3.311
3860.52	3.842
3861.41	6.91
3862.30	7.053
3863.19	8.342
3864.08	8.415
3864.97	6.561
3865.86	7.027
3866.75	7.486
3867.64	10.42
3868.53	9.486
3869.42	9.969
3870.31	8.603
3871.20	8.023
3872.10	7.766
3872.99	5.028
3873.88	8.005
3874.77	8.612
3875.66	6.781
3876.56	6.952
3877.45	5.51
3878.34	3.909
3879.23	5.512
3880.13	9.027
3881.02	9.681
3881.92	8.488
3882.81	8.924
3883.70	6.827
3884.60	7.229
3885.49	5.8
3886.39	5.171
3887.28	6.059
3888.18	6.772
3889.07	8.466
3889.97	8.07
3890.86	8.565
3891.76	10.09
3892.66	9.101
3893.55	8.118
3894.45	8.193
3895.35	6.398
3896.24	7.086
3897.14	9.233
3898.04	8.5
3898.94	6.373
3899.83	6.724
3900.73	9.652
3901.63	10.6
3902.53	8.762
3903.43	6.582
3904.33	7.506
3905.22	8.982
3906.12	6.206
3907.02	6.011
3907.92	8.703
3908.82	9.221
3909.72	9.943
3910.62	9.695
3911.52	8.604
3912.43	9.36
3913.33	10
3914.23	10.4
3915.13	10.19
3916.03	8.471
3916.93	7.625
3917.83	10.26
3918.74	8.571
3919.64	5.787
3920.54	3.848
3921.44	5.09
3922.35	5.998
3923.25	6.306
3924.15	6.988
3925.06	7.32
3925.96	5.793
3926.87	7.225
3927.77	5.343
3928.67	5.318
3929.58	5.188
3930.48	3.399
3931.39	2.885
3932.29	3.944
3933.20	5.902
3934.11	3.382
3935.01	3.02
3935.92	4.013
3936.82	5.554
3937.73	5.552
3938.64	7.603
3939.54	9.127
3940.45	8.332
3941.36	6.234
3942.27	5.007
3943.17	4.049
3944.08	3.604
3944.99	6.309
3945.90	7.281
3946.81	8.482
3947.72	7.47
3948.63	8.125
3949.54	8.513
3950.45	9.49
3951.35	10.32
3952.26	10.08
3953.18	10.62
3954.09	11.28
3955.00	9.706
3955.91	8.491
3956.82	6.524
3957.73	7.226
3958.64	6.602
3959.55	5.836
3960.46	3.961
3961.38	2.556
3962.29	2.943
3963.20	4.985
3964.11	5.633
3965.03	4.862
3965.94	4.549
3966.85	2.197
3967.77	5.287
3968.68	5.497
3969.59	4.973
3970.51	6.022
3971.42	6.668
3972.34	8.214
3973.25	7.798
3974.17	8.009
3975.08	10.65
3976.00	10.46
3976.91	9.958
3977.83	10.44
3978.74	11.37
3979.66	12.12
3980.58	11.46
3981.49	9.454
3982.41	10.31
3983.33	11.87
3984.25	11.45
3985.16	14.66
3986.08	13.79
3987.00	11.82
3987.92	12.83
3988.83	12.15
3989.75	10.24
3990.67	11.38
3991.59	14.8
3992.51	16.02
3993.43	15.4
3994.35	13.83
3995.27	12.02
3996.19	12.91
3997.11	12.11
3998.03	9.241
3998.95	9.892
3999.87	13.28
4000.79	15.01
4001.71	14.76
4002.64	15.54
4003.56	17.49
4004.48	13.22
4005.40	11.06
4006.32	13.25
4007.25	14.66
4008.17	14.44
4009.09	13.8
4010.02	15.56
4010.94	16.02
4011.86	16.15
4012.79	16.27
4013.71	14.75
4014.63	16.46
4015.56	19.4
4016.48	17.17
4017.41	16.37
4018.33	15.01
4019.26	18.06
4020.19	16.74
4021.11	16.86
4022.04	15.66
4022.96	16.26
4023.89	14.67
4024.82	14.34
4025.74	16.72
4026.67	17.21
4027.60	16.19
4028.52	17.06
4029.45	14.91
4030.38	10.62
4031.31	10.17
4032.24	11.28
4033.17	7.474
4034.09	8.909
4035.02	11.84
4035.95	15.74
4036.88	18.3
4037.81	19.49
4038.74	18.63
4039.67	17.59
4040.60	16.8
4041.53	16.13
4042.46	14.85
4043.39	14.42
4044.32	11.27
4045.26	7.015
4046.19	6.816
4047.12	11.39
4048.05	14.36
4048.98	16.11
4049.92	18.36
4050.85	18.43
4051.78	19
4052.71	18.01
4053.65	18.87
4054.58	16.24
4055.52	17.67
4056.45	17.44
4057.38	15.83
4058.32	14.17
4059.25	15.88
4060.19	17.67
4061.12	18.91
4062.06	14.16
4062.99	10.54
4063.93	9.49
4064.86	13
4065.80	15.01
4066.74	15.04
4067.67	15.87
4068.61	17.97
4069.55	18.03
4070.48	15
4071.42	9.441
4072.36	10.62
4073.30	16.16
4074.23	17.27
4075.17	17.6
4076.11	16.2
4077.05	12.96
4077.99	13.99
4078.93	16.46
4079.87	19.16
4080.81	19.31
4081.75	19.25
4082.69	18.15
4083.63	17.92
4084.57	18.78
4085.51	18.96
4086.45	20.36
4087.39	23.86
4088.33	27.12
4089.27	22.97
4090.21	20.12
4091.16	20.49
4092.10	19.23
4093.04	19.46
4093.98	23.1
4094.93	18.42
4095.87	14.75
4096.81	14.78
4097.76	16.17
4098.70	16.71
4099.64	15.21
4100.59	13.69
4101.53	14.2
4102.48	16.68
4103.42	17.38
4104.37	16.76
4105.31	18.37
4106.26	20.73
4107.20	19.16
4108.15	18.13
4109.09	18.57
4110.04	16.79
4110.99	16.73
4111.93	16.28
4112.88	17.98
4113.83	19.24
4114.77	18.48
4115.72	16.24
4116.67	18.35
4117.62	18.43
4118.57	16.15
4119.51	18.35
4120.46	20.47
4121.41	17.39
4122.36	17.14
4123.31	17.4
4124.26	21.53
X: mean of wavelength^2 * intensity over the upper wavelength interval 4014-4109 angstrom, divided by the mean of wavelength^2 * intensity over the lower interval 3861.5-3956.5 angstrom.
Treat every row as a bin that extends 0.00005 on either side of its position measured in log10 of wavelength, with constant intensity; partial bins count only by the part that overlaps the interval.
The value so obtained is 2.4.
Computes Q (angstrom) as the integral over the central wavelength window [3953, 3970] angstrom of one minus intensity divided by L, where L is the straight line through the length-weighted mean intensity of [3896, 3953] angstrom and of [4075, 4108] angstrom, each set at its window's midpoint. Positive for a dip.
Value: 6.4 angstrom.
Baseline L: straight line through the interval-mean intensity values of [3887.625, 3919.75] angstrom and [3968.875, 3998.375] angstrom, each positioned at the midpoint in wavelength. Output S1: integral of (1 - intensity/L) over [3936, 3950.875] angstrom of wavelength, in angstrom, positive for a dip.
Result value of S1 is 4.4 angstrom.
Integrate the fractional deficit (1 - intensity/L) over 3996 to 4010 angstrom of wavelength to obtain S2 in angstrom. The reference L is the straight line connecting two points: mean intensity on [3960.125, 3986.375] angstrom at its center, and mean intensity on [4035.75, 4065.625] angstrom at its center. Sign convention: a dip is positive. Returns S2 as -3.4 angstrom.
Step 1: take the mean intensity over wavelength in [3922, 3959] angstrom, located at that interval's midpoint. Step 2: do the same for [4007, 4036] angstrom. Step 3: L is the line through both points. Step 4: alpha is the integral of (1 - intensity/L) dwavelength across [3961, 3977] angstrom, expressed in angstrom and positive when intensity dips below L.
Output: 5.9 angstrom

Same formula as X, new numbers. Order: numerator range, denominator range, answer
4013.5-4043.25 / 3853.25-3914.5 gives 2.18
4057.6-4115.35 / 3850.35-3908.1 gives 2.57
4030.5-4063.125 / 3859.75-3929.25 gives 2.10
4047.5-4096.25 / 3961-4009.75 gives 1.69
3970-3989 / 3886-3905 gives 1.38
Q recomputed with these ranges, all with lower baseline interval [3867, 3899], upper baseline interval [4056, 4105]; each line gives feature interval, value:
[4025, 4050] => 1.5 angstrom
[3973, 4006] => 1.2 angstrom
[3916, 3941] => 9.8 angstrom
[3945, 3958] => 2.5 angstrom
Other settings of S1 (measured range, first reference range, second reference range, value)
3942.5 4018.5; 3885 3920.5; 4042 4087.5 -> 9.32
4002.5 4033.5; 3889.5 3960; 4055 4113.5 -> -4.87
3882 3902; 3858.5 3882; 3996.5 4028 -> 1.53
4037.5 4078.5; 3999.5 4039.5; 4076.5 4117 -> 3.42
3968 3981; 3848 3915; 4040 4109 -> 3.49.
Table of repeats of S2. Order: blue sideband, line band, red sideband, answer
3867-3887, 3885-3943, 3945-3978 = 2.0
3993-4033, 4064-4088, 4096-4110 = -0.6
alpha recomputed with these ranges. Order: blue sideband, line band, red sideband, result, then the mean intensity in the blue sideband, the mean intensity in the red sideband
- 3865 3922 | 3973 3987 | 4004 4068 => 1.4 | 7.89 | 15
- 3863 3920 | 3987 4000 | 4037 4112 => 0.3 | 8.01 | 16.7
